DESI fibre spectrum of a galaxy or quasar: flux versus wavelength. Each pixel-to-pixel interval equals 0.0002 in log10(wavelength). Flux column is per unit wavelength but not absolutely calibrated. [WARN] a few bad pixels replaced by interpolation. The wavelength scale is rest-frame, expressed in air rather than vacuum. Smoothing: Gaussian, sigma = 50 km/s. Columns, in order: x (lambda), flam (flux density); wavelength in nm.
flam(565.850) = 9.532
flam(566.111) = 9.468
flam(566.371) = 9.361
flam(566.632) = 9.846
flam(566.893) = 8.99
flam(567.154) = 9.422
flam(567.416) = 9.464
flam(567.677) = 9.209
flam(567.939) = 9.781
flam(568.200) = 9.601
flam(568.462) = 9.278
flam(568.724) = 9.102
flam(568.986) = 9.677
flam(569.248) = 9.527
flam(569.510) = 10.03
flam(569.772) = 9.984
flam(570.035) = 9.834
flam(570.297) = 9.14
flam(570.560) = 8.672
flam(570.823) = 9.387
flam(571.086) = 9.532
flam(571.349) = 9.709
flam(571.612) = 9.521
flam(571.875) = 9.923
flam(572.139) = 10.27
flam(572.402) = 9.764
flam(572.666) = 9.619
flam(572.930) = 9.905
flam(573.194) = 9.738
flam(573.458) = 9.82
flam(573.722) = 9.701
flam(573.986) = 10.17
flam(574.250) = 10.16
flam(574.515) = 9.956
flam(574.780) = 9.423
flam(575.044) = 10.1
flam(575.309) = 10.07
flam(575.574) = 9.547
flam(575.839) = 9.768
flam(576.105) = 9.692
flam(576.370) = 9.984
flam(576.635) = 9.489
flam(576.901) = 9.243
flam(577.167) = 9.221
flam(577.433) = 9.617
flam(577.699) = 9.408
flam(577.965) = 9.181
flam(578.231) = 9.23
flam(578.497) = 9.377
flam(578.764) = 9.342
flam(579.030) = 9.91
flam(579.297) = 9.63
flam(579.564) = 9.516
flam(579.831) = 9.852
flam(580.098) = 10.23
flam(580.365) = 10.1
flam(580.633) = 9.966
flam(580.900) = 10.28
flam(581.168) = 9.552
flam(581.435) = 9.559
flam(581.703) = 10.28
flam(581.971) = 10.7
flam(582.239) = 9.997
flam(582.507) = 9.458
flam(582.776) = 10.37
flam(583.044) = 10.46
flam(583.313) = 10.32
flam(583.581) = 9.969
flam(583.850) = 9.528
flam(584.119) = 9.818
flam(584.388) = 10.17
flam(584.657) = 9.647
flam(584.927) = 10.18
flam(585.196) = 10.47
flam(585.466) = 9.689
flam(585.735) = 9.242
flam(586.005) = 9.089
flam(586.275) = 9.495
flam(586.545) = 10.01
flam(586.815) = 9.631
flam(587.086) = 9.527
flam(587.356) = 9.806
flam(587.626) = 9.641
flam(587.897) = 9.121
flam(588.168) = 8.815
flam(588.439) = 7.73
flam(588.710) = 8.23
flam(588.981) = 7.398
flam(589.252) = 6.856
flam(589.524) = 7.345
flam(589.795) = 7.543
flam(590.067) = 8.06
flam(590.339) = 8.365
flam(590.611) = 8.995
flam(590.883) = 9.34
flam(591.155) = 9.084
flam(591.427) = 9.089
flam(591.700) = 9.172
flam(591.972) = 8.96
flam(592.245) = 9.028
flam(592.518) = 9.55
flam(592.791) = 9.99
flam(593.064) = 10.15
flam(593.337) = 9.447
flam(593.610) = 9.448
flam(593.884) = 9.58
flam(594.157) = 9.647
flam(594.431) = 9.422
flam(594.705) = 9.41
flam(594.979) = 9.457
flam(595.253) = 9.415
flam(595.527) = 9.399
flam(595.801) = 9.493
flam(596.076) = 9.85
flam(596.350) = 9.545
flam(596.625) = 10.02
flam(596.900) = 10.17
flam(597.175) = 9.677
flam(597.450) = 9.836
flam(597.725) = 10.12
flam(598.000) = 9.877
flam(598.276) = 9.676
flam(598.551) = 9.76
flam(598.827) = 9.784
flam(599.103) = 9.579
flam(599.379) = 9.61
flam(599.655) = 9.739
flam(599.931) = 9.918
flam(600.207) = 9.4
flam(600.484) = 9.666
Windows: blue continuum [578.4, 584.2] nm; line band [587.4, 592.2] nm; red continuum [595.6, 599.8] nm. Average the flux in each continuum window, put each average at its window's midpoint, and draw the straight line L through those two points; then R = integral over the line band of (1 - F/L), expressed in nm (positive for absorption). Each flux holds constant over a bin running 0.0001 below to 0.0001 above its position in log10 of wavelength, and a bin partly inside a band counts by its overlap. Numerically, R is 0.66 nm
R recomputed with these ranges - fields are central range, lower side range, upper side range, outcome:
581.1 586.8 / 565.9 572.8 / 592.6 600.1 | -0.16 nm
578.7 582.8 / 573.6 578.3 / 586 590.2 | -0.29 nm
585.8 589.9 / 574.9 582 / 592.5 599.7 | 0.43 nm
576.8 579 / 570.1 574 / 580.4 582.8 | 0.11 nm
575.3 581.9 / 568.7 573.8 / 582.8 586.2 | 0.07 nm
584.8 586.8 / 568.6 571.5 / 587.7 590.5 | -0.36 nm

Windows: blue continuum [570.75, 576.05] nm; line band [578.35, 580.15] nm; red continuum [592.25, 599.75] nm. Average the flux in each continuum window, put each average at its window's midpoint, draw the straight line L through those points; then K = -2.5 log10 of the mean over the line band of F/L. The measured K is 0.01 mag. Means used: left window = 9.81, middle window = 9.67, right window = 9.68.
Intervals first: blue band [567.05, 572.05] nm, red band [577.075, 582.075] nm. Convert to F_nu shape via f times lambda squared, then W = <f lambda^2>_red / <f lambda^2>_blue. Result 1.06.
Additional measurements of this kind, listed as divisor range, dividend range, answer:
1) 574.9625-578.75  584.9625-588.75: 1.02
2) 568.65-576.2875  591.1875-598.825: 1.07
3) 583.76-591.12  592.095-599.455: 1.10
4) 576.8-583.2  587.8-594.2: 0.93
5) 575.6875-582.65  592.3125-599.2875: 1.05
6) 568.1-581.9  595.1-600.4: 1.08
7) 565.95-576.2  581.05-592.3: 1.01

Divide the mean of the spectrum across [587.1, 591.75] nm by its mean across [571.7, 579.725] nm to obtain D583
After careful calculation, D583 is 0.88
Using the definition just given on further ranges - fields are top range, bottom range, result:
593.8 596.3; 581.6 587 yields 0.96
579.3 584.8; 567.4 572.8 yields 1.04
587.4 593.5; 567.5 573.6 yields 0.91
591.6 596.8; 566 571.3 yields 1.01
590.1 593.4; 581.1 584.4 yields 0.92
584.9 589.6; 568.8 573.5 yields 0.93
